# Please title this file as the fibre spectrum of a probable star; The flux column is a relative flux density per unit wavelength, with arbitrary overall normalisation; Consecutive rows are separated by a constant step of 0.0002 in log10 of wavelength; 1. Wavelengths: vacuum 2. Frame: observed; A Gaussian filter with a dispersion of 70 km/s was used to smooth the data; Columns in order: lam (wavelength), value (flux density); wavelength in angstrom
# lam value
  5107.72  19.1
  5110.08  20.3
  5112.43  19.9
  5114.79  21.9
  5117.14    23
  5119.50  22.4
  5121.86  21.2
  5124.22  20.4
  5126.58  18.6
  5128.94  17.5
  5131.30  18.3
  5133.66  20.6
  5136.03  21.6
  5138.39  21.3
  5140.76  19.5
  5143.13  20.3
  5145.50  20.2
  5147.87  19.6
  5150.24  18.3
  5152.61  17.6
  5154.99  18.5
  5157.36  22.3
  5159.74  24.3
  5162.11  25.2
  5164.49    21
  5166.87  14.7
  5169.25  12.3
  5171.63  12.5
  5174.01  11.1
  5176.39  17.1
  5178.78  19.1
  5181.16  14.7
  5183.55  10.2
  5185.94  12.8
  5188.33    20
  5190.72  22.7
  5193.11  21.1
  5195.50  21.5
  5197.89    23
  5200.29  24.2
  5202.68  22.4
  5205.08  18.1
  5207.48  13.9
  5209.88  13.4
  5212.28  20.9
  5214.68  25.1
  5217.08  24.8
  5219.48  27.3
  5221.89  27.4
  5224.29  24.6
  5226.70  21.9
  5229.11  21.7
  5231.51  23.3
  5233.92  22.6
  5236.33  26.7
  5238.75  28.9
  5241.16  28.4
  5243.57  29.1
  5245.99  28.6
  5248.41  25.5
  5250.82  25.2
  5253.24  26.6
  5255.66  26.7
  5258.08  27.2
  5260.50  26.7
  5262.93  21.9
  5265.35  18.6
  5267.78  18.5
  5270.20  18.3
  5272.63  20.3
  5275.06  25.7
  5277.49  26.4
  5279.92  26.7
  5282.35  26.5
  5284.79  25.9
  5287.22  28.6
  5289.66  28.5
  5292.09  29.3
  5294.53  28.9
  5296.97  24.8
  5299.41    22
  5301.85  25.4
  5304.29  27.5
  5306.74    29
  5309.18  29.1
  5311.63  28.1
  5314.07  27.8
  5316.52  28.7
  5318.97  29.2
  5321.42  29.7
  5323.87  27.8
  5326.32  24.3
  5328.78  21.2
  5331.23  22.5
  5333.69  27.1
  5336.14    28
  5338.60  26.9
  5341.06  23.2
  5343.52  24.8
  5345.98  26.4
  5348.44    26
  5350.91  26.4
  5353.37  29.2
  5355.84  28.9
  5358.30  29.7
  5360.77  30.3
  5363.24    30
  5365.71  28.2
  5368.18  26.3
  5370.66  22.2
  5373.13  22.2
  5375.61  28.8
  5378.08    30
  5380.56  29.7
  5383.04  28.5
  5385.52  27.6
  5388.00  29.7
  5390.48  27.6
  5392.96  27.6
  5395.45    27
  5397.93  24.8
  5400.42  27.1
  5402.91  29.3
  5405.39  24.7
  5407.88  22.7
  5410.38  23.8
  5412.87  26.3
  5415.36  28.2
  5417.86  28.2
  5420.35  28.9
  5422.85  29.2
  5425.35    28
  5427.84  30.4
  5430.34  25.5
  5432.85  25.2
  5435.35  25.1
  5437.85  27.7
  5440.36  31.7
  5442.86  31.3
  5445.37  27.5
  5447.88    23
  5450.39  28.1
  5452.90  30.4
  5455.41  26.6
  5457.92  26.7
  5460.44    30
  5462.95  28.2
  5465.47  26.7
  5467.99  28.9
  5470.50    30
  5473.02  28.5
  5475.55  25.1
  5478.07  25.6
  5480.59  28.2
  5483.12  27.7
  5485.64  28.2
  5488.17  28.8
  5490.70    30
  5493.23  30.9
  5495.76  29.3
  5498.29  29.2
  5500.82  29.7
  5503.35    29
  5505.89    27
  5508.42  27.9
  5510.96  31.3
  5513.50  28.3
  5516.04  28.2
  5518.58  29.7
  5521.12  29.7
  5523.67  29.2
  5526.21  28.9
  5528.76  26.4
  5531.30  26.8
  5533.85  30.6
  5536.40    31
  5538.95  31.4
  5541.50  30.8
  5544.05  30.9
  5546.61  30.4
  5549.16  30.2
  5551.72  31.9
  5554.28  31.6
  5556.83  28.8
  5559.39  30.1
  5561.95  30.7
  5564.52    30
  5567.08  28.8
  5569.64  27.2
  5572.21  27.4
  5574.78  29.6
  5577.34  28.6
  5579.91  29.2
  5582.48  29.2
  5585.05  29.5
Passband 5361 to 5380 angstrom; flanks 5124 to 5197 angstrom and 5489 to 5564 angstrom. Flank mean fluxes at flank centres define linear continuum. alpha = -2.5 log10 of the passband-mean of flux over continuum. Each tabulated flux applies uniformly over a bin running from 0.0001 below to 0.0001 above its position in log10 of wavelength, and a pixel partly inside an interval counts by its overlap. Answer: -0.09 mag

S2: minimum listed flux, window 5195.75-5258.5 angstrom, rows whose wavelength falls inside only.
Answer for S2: 13.4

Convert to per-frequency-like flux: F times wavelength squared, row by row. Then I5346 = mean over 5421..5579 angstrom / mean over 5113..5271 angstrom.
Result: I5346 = 1.5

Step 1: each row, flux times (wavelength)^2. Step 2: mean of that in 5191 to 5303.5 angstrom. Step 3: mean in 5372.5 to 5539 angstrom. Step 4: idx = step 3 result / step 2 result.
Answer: 1.25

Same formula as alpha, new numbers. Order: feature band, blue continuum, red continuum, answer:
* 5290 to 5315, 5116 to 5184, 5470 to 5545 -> -0.18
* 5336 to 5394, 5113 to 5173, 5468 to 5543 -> -0.09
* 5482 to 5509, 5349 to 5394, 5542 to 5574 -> 0.01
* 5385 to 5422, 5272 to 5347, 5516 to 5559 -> 0.04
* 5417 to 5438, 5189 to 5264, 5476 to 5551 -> 0.00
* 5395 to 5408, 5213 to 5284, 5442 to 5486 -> 0.03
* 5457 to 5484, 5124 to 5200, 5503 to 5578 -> -0.01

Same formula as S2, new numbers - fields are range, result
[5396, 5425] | 22.7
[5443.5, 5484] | 23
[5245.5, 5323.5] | 18.3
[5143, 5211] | 10.2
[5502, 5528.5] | 27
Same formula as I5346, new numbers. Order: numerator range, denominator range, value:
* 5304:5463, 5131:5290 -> 1.34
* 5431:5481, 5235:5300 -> 1.16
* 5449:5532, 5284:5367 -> 1.11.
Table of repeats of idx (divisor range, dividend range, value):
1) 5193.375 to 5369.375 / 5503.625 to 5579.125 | 1.27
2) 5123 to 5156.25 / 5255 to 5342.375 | 1.41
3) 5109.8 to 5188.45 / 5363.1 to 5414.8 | 1.57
